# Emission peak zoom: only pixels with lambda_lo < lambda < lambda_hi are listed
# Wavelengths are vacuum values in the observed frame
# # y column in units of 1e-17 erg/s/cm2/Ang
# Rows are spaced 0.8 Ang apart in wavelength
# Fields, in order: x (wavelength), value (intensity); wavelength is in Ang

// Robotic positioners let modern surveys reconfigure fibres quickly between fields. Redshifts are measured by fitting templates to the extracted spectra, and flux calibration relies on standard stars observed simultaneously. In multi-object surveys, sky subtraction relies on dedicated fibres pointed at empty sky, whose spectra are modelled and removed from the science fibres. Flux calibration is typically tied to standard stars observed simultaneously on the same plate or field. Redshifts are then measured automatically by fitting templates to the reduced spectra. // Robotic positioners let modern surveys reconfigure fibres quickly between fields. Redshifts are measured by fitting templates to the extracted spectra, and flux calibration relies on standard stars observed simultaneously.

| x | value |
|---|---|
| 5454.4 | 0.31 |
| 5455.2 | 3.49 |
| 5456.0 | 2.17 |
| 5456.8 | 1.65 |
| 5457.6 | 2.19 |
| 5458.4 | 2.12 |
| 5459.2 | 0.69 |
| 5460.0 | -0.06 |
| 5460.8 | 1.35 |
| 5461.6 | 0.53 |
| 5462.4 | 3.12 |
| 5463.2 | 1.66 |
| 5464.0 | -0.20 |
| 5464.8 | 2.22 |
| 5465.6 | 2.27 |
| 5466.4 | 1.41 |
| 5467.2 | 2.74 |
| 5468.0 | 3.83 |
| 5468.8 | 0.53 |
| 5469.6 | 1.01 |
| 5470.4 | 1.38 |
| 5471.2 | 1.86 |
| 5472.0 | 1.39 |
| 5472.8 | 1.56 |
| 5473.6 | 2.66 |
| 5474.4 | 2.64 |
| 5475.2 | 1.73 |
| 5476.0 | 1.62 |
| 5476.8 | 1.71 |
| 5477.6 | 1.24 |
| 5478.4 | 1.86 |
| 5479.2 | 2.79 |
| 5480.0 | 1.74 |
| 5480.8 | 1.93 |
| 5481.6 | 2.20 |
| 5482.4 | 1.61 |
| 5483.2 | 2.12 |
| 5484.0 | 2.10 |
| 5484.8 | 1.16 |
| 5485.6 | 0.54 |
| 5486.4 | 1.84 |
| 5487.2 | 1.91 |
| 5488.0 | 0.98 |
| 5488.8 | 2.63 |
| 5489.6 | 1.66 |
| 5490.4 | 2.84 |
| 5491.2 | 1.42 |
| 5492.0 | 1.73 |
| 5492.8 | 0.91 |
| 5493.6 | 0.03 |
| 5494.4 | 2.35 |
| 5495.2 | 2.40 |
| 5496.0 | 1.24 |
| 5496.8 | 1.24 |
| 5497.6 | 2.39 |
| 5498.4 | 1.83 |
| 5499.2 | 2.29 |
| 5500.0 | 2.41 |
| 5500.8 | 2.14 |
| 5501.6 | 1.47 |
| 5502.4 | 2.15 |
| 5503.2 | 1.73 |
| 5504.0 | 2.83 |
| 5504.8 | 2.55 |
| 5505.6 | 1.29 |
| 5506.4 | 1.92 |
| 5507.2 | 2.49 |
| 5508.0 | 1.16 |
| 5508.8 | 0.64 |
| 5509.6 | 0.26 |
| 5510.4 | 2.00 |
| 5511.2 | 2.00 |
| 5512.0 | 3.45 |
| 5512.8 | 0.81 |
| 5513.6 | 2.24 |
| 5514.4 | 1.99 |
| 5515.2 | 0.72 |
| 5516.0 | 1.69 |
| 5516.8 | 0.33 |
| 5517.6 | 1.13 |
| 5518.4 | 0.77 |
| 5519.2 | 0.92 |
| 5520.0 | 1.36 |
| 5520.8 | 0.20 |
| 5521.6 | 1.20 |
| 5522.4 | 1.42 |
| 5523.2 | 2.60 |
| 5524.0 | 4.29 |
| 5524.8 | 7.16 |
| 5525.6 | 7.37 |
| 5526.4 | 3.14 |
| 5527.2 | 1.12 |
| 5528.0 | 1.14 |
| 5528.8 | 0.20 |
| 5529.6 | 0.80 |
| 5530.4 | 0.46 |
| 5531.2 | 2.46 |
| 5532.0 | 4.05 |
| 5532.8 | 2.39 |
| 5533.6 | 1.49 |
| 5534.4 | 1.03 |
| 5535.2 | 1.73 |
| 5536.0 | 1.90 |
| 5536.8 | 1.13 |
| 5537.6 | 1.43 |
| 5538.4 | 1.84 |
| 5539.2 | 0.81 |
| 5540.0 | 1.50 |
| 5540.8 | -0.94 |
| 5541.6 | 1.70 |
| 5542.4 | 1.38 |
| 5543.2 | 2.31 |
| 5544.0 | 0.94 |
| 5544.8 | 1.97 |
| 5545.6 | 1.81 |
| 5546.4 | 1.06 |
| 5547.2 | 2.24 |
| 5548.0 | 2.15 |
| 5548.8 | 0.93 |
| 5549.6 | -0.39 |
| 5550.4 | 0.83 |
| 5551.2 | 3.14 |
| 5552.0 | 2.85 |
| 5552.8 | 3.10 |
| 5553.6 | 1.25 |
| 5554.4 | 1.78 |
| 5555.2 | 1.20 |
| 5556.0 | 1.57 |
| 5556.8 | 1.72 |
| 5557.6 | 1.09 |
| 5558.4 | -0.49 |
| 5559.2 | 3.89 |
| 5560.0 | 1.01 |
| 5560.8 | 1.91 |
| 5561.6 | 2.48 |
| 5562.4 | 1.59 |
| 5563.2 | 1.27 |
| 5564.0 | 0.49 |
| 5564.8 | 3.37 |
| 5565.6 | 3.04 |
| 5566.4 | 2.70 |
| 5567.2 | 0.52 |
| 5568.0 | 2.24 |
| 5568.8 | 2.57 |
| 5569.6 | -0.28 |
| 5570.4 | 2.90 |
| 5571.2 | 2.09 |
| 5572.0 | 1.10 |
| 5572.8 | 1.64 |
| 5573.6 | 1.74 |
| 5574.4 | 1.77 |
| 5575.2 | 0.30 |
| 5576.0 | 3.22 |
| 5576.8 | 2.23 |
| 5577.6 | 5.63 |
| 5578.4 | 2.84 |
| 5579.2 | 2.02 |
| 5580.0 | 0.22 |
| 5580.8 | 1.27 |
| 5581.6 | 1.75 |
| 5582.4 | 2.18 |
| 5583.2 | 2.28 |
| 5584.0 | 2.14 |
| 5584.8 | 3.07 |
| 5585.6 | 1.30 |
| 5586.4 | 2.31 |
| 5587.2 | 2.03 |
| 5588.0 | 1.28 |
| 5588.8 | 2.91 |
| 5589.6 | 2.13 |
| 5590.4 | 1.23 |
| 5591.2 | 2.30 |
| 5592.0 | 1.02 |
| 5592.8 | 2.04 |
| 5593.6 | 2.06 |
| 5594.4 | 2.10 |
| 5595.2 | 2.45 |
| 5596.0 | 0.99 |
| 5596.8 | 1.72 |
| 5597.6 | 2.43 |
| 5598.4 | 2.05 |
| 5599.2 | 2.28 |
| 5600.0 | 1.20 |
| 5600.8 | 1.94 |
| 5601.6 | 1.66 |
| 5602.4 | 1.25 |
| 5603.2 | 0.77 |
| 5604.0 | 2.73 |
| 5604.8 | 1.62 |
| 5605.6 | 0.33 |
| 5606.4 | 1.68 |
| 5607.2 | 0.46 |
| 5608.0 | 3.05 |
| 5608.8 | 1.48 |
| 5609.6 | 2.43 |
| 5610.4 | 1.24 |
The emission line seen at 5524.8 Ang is Hbeta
